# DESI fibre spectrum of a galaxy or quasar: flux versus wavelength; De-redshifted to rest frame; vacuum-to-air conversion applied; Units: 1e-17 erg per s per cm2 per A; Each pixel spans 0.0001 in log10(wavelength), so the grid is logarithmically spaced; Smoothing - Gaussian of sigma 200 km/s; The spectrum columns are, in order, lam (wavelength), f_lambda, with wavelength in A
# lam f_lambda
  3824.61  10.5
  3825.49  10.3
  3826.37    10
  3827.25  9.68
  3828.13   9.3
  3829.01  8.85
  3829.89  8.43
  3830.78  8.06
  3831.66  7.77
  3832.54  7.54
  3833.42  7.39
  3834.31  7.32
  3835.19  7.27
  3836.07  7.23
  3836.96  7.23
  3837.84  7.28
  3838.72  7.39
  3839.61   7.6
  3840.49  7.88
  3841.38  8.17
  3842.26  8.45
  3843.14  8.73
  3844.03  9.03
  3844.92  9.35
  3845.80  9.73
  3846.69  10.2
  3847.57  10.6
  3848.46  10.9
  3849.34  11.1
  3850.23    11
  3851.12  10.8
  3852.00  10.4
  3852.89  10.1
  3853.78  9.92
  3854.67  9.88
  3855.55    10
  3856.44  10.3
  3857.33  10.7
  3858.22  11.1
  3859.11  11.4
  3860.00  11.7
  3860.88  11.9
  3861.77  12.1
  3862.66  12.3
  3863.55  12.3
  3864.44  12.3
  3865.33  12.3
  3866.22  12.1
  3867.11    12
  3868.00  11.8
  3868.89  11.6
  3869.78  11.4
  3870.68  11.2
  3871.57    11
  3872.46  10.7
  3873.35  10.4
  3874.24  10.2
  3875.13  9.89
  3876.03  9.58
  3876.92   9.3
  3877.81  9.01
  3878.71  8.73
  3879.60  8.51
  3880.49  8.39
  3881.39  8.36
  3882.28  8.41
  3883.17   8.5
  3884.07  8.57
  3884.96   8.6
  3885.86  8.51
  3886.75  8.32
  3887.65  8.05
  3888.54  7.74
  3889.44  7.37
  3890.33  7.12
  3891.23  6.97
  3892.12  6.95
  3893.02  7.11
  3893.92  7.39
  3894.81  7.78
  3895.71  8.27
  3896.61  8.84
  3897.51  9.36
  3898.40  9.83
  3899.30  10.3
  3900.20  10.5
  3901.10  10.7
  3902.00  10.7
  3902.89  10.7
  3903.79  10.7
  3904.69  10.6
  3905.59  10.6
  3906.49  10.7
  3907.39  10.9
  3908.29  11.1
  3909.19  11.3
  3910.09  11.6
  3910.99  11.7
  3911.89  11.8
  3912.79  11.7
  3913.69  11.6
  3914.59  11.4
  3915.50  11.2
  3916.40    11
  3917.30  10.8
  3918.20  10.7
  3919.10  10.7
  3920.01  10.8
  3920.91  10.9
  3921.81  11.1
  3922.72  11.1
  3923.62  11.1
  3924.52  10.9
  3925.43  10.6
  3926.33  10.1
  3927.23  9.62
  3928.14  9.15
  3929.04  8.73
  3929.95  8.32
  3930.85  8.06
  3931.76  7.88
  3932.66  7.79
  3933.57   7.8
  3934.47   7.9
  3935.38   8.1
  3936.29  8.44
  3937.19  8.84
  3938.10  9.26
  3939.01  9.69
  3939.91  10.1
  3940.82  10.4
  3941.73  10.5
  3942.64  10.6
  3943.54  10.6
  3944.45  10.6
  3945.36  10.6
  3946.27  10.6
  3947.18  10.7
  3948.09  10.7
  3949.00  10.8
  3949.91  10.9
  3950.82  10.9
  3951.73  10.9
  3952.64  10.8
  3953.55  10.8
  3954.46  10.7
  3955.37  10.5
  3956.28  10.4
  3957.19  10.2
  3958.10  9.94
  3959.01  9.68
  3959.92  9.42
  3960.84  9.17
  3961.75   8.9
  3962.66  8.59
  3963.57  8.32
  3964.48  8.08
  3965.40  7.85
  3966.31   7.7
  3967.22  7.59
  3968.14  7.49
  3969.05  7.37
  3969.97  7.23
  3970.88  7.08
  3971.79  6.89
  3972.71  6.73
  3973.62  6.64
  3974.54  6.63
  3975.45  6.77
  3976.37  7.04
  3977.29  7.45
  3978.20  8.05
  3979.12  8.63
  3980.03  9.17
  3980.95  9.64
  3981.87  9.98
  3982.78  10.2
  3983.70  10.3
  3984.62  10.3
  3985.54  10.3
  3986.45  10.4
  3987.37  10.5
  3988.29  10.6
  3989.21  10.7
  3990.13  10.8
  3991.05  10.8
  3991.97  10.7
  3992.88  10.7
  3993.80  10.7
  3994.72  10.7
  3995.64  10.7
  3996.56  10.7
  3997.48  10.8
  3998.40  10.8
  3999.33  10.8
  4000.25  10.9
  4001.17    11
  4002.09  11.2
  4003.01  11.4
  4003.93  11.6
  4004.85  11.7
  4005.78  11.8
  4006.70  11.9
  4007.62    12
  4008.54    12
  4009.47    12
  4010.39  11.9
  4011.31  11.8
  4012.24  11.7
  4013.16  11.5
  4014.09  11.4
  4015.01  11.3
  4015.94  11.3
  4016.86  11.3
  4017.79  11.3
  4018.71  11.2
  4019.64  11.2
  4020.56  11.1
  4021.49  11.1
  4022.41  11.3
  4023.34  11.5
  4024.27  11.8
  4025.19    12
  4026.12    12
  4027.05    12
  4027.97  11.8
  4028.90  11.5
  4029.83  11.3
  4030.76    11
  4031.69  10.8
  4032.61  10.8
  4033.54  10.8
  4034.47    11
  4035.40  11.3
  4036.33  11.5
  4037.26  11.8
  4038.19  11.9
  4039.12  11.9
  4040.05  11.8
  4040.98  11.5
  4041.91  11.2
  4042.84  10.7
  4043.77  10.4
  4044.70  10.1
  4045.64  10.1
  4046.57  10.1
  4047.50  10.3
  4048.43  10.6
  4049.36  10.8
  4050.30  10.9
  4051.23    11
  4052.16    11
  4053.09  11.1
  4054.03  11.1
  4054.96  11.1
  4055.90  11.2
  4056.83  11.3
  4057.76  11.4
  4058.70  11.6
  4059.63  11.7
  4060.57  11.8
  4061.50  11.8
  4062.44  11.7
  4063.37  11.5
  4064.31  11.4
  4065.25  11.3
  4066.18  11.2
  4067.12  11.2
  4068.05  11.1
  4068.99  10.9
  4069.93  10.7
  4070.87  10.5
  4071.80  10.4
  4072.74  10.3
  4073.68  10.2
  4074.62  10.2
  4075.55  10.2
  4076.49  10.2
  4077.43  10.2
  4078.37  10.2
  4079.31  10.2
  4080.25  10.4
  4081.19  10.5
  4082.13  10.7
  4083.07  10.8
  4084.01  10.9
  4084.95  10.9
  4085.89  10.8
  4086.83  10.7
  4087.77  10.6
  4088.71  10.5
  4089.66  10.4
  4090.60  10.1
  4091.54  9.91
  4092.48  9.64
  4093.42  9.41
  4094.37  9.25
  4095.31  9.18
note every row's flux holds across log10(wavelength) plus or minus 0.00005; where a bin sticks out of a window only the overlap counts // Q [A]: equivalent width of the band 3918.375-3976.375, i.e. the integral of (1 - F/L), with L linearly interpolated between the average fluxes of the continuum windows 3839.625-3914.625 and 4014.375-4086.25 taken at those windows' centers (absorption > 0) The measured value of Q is 6.16 A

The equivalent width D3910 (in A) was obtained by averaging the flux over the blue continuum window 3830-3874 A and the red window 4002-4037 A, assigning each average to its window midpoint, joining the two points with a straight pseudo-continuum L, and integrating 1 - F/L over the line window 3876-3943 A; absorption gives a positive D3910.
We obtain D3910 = 6.0 A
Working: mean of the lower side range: 9.97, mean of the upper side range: 11.5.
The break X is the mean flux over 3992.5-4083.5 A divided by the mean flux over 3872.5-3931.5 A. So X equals 1.1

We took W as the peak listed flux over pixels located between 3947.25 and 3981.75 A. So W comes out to 10.9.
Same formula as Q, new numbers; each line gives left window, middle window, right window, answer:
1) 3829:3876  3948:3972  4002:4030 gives 3.9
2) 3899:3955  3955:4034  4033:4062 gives 4.5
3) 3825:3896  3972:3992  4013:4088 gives 2.5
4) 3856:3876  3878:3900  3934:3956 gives 5.4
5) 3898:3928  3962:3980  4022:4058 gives 5.7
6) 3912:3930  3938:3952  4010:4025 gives 0.4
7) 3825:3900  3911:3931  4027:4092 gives -1.4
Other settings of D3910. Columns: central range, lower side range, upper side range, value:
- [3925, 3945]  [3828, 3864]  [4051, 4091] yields 1.6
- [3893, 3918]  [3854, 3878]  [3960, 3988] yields -0.9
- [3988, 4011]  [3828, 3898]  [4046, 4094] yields -2.0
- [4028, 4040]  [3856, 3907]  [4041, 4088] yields -0.7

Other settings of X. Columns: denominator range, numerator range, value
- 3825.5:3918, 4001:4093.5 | 1.14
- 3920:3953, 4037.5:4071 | 1.13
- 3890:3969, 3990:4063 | 1.15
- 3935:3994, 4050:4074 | 1.18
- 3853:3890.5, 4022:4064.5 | 1.11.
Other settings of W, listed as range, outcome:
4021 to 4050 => 12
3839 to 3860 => 11.7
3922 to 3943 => 11.1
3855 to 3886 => 12.3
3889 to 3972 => 11.8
